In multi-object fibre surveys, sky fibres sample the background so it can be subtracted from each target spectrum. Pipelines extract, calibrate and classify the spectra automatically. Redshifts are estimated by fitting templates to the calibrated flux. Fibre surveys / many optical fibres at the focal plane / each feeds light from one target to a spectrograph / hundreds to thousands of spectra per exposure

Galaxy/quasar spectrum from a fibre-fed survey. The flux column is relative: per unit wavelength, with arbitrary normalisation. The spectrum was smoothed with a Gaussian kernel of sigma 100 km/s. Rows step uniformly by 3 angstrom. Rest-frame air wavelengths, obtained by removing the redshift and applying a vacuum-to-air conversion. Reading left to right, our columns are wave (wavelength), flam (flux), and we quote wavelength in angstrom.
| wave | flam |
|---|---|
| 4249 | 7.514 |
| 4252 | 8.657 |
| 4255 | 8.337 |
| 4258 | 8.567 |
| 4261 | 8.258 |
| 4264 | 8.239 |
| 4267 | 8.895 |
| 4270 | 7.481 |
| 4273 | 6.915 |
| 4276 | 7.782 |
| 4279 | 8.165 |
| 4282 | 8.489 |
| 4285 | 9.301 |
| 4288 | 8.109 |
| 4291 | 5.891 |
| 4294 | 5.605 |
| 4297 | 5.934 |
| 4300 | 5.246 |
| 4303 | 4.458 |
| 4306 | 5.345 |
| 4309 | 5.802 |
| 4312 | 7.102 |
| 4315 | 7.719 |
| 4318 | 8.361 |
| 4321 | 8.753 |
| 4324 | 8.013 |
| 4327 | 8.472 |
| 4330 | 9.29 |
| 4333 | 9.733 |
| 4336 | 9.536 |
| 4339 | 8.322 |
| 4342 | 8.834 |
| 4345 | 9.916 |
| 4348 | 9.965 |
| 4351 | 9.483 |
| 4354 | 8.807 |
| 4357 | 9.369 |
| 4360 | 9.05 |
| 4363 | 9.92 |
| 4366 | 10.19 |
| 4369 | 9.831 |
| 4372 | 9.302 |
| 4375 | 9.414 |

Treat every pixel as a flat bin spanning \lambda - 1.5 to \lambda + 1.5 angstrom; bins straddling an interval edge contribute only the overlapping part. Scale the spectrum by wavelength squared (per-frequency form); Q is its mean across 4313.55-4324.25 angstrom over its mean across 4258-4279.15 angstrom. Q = 1.1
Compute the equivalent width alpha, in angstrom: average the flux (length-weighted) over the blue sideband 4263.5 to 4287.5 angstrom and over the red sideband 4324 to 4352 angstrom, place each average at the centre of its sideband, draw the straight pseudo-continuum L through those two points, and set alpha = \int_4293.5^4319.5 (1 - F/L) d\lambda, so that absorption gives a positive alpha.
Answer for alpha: 7.47 angstrom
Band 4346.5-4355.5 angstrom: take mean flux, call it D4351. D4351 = 9.42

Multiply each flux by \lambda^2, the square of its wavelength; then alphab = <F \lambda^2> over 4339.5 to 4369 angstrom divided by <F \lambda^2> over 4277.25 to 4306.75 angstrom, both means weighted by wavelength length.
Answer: 1.46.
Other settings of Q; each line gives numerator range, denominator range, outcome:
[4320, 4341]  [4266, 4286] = 1.12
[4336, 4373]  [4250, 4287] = 1.19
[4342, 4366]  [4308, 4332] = 1.20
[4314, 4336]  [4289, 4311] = 1.58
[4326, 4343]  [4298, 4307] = 1.82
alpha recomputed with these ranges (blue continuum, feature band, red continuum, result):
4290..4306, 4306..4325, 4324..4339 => -0.26 angstrom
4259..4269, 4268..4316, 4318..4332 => 9.41 angstrom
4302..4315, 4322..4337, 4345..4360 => -2.69 angstrom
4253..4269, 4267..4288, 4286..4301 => -2.26 angstrom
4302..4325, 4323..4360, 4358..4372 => -3.21 angstrom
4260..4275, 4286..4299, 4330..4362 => 2.97 angstrom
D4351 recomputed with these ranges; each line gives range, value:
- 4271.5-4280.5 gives 7.62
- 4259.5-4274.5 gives 7.96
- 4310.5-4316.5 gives 7.41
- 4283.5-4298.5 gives 6.97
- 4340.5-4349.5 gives 9.57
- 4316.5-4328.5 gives 8.4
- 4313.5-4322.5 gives 8.28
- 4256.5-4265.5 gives 8.35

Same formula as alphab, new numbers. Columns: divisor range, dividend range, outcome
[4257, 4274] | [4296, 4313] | 0.71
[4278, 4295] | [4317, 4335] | 1.17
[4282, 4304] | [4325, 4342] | 1.40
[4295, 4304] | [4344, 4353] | 1.89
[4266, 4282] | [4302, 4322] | 0.88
